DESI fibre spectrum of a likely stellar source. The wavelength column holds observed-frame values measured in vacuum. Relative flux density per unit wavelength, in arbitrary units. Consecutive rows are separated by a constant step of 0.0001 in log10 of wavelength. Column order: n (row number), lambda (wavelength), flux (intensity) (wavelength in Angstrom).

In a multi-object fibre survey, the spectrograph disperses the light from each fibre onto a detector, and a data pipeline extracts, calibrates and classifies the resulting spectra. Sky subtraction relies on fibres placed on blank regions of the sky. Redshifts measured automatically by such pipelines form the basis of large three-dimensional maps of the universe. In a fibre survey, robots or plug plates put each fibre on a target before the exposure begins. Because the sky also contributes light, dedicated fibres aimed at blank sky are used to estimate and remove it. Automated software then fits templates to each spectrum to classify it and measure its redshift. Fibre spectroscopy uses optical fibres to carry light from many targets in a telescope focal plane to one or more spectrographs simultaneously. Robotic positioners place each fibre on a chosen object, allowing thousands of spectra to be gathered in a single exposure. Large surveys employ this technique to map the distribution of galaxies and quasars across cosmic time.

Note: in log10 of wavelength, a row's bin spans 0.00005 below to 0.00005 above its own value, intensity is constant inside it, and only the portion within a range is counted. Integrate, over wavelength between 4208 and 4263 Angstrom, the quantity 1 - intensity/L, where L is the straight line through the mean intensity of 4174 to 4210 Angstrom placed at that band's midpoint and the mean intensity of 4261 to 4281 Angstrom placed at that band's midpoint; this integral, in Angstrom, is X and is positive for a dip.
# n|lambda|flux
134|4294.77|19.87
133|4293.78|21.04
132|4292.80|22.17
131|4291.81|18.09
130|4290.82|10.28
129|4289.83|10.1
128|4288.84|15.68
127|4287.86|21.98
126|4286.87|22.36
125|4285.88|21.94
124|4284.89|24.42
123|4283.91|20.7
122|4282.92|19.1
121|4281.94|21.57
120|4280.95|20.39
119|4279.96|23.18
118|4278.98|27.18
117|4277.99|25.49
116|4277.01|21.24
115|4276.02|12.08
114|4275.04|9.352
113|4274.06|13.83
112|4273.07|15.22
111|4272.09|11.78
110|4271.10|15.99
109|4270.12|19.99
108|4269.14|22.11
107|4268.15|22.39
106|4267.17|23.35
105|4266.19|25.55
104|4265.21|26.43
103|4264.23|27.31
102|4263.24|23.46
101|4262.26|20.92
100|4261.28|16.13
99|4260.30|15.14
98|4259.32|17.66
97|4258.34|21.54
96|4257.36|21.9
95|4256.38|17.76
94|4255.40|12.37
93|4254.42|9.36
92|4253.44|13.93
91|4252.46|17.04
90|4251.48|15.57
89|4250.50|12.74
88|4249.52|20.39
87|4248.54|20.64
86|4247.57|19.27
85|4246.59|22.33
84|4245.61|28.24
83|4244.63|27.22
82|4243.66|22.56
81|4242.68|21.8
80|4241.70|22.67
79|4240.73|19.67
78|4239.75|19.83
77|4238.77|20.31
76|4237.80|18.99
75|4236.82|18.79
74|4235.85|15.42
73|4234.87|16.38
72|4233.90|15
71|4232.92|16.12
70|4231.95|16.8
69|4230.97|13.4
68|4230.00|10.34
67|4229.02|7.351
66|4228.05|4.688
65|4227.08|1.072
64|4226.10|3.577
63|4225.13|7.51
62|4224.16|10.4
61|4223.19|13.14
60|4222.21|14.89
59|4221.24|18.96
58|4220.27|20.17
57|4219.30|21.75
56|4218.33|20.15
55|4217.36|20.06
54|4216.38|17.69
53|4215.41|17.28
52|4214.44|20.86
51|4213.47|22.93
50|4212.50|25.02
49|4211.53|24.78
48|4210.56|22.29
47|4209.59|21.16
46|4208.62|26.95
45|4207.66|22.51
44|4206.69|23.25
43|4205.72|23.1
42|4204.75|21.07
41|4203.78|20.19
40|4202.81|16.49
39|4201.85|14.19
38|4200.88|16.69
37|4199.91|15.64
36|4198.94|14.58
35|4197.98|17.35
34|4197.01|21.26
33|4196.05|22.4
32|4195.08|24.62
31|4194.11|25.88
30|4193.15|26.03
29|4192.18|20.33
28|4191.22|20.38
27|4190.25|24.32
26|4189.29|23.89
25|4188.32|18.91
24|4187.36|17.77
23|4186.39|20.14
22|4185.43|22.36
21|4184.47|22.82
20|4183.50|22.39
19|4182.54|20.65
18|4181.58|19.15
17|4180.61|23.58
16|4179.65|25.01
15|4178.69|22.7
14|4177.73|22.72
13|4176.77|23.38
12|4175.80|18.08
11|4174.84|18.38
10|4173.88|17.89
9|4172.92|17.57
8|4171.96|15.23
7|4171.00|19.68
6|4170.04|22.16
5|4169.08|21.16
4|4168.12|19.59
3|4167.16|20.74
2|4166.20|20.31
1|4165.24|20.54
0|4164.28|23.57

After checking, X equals 8.09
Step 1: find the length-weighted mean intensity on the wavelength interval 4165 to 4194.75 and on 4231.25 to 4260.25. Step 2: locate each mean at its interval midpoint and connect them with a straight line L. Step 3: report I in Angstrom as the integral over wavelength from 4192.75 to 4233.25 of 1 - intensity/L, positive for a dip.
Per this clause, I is 4.54 Angstrom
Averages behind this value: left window 21.1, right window 18.6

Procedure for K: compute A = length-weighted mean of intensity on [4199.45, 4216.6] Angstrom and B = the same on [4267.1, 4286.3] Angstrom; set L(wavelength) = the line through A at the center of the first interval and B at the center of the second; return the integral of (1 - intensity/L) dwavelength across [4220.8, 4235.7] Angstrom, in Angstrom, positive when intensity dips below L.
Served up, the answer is 6.6 Angstrom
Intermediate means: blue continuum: 20.7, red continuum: 19.5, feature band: 11.4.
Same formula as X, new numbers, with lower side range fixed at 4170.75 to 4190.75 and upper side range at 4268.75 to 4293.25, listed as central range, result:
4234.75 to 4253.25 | -0.5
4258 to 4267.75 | -1.4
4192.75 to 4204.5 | 0.5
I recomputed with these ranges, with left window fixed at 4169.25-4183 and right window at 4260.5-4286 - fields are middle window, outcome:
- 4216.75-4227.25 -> 3.2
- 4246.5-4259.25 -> 2.0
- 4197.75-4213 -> 0.0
